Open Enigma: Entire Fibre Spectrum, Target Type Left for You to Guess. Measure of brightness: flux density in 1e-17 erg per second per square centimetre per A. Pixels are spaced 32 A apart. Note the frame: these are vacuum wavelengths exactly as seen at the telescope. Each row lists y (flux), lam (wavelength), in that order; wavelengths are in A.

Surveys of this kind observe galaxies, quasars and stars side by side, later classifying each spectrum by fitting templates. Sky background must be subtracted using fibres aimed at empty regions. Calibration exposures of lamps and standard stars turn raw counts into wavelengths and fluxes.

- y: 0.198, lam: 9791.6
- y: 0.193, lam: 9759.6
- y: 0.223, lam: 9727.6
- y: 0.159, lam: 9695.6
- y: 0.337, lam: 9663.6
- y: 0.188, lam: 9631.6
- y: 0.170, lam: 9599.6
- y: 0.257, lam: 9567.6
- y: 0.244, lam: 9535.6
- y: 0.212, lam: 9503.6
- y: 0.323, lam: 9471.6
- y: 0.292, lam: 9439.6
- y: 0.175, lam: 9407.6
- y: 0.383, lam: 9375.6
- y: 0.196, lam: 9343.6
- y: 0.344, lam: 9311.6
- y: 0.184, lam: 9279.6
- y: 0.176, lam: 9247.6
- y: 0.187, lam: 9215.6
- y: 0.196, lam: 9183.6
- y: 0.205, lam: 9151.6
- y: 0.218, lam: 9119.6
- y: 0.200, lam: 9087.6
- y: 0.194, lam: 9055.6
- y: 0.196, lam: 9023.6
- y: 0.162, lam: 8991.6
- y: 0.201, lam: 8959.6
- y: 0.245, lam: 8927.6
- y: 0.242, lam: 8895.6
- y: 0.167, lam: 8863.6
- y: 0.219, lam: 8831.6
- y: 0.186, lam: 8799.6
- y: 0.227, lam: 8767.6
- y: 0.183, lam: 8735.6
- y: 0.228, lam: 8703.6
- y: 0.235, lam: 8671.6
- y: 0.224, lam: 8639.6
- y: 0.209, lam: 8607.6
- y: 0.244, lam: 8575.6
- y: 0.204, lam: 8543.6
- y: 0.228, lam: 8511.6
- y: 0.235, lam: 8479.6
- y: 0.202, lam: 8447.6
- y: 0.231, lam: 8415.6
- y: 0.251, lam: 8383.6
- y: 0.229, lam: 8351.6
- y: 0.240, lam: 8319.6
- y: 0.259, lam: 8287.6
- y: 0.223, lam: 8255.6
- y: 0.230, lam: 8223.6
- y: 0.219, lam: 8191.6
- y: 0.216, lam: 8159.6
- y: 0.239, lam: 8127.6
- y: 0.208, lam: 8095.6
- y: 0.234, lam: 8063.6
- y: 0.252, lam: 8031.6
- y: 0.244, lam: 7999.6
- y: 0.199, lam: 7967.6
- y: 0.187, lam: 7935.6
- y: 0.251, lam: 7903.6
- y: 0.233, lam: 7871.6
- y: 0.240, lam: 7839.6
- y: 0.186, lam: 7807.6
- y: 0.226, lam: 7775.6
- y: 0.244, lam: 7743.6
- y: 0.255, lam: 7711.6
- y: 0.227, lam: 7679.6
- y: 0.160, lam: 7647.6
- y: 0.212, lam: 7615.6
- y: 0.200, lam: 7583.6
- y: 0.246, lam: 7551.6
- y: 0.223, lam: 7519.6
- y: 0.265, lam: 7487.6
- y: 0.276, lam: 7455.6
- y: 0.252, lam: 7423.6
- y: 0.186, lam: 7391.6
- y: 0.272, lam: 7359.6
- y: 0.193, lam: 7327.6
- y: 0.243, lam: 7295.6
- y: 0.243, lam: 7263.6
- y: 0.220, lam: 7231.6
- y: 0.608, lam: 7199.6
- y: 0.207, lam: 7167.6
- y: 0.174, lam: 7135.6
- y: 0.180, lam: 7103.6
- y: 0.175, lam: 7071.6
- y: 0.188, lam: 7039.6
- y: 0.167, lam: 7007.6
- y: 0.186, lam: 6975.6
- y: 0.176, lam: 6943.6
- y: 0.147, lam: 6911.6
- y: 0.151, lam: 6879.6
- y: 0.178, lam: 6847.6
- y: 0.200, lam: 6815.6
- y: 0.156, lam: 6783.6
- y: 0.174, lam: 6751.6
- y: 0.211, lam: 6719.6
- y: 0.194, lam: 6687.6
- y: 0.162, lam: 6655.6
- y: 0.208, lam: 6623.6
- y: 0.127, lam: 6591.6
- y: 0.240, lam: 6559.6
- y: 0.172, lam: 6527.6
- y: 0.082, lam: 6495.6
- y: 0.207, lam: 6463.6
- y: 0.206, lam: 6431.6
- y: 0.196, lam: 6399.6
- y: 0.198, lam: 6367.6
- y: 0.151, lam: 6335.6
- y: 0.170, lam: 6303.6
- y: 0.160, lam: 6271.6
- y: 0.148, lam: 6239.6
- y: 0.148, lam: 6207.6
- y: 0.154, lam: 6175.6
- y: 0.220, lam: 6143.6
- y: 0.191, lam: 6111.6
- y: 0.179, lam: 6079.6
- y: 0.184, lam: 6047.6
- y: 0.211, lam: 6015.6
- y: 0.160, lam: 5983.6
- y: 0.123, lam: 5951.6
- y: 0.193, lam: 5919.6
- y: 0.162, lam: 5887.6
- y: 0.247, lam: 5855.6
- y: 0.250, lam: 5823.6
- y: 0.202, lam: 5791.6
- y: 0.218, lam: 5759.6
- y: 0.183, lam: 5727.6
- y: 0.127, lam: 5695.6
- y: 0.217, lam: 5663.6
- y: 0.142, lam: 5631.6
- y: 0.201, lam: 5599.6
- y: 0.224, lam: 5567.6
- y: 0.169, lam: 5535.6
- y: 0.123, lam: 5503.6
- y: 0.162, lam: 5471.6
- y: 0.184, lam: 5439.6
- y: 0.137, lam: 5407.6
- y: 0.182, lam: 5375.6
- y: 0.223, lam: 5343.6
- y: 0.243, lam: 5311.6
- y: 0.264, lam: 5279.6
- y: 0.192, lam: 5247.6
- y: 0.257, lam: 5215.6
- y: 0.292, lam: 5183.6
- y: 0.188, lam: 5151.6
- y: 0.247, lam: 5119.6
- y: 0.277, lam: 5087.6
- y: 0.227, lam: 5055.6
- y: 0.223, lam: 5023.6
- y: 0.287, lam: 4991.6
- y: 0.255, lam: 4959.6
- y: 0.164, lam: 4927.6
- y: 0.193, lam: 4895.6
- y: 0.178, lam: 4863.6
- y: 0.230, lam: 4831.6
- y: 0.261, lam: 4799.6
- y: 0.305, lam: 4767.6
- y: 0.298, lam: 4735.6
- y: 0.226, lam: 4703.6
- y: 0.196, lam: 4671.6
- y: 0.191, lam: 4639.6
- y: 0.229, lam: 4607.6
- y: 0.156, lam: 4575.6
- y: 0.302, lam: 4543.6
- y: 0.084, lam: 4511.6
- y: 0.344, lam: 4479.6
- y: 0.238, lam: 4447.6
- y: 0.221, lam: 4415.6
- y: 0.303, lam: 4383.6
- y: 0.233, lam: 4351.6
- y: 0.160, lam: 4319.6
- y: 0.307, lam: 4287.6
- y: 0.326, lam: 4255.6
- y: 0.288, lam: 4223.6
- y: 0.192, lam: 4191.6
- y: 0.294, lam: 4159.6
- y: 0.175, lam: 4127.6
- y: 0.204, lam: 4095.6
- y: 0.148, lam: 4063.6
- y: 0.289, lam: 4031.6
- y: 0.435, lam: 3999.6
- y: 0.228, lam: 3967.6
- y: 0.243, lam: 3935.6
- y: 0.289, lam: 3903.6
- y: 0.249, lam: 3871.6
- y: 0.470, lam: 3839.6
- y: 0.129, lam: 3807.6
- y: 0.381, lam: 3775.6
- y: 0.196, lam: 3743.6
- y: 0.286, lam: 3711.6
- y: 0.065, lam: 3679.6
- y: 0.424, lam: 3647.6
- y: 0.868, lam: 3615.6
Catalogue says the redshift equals 0.928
